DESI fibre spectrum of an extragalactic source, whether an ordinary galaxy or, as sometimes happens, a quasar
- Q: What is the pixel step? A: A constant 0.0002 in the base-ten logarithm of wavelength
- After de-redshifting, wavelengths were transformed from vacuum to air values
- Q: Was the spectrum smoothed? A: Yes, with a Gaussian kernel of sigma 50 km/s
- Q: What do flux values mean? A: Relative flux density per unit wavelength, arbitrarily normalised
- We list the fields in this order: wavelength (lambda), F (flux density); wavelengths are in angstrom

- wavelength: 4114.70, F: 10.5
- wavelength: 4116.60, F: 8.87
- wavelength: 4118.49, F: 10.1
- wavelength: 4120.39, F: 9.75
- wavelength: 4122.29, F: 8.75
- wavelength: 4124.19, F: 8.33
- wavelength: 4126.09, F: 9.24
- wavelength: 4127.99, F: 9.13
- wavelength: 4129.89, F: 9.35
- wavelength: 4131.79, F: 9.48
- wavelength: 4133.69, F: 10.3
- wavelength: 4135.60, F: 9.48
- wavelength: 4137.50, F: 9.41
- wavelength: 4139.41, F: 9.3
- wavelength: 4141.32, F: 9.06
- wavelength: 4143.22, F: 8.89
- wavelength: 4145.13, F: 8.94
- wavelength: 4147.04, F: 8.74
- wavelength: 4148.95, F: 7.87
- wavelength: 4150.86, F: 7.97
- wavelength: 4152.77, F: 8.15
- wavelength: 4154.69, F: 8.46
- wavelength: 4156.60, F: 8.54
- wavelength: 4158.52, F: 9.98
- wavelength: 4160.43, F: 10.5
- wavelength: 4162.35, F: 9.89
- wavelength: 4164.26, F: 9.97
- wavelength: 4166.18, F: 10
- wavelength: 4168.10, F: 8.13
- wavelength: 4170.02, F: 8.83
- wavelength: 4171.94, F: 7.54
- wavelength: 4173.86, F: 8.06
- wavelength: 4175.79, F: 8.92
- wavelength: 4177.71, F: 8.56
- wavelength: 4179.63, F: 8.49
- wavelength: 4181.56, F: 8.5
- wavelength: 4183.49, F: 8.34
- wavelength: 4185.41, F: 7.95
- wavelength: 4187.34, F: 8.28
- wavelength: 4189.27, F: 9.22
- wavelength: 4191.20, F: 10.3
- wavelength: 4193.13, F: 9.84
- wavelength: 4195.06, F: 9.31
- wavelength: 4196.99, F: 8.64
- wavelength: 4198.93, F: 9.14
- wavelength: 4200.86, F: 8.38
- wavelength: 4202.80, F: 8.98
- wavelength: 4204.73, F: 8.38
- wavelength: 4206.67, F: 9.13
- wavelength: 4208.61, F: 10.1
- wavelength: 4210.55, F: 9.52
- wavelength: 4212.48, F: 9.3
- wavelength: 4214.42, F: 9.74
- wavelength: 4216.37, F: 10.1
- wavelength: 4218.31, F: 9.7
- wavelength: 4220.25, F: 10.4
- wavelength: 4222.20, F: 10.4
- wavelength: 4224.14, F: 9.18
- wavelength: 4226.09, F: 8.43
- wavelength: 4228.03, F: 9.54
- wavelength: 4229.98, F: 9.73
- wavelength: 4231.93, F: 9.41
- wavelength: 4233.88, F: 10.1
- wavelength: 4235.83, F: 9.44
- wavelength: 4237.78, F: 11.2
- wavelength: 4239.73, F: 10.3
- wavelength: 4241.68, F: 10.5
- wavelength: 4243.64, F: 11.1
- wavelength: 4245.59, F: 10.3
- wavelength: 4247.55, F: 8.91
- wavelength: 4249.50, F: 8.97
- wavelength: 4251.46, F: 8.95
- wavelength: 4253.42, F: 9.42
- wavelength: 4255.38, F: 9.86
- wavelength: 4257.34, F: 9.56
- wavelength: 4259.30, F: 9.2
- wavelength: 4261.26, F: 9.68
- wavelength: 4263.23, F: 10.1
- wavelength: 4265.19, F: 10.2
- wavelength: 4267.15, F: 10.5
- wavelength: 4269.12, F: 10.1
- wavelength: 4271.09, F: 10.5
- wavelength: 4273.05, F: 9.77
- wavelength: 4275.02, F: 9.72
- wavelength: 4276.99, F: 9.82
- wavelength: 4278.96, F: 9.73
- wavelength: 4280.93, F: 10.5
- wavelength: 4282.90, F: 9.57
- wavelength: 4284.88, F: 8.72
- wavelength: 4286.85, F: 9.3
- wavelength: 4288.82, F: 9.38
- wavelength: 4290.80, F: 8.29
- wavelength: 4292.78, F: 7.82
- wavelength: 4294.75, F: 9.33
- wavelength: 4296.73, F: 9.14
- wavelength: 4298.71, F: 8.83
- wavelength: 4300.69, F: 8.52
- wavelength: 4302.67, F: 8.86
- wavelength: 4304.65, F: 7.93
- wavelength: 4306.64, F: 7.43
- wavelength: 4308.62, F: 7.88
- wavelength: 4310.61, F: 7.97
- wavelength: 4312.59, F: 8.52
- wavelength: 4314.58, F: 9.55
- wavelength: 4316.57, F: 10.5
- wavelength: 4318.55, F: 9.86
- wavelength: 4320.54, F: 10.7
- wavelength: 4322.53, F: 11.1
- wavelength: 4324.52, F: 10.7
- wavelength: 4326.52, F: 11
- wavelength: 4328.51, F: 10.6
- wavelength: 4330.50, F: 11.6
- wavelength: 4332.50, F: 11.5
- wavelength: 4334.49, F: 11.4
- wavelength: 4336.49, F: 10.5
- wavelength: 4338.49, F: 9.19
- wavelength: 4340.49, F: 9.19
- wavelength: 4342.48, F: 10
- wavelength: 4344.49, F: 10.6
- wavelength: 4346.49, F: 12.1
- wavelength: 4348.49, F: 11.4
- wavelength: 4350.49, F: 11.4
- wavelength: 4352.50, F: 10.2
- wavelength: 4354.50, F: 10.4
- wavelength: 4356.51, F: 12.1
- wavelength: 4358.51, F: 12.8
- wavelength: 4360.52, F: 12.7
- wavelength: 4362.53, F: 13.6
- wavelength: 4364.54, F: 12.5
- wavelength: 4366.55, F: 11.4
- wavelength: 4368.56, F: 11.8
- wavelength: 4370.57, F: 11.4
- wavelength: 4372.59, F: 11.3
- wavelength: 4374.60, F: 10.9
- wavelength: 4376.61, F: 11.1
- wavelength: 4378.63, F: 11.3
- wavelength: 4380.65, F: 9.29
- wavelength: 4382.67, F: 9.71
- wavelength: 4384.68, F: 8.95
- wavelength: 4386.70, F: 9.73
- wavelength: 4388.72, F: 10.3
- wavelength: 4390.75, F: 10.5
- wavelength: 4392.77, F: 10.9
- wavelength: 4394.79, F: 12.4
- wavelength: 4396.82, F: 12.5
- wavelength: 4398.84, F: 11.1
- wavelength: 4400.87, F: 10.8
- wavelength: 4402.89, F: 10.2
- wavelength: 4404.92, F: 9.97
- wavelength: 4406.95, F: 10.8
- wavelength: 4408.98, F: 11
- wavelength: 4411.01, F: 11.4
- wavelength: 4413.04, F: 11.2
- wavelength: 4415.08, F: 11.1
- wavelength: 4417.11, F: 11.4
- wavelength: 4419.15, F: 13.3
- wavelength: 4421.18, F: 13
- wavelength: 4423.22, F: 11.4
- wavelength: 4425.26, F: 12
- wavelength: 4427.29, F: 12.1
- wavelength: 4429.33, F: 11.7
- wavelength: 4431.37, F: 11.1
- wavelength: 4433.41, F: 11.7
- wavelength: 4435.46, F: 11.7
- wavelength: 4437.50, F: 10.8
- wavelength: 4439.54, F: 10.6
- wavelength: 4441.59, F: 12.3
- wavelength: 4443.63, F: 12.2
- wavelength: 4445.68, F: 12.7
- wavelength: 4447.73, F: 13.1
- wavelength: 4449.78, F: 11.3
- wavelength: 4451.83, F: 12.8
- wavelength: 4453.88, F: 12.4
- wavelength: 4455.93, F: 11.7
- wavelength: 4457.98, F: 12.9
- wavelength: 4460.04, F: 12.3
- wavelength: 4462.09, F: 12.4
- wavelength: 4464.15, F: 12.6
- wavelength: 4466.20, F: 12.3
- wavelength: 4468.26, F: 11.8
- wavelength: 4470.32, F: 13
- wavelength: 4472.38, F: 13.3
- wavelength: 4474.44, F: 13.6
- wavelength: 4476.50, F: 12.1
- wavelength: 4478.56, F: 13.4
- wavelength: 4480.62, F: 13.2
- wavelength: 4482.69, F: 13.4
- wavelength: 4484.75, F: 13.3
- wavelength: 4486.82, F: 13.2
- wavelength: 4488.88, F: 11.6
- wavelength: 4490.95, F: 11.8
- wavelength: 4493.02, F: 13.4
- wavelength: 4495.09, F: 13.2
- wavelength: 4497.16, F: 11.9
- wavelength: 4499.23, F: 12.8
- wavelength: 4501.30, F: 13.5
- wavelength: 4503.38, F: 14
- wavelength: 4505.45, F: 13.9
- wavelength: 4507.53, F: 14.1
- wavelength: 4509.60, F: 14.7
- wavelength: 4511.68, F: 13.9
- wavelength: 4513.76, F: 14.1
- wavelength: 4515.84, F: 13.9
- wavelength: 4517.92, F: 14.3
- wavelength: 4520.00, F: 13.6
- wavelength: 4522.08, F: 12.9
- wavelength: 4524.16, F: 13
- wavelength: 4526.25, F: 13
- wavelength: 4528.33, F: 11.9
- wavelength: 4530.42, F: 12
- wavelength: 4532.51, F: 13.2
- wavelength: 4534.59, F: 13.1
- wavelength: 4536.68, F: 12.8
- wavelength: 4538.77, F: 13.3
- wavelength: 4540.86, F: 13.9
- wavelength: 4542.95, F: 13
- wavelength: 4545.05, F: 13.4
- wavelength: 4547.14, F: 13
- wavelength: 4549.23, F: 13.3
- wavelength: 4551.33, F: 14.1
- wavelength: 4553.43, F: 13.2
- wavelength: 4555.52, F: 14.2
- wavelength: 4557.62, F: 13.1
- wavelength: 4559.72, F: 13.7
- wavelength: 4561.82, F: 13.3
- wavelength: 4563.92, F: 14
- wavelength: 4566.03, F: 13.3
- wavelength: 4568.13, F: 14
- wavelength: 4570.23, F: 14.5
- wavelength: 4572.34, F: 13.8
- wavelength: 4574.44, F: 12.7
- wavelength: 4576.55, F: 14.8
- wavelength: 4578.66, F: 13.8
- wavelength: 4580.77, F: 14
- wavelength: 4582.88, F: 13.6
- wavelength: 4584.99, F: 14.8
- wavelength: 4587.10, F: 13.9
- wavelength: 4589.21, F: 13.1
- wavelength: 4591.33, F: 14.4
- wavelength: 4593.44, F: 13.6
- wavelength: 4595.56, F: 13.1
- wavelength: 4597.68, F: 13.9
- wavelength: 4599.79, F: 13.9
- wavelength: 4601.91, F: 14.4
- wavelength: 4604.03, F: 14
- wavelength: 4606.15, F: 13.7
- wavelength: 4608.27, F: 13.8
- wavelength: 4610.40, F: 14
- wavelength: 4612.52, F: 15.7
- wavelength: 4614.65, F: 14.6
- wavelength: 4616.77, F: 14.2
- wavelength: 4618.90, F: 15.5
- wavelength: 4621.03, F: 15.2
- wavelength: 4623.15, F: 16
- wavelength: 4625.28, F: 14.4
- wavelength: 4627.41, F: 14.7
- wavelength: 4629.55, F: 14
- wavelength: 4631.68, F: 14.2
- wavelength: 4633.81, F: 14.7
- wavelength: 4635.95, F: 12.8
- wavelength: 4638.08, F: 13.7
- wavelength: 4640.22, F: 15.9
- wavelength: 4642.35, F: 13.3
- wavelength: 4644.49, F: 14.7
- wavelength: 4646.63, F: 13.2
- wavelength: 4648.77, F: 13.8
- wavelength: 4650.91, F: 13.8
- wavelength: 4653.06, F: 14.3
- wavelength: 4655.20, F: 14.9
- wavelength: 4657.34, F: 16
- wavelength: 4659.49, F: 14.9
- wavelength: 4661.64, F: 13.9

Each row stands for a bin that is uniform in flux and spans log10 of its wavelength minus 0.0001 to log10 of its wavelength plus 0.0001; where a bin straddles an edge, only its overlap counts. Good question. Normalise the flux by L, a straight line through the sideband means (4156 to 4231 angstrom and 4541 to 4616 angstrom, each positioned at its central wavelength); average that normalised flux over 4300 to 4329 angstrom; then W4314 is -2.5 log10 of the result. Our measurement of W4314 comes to 0.14 mag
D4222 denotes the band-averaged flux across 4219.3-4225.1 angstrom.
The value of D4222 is 9.99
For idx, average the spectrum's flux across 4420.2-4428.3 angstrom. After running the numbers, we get 12.1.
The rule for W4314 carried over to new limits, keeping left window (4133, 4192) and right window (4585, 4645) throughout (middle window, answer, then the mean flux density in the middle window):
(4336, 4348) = 0.08 mag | 10.3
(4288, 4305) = 0.20 mag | 8.7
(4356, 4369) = -0.11 mag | 12.5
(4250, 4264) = 0.06 mag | 9.5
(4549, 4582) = 0.00 mag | 13.7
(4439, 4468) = 0.01 mag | 12.3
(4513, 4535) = 0.00 mag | 13.2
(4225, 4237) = 0.03 mag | 9.47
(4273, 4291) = 0.09 mag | 9.51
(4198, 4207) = 0.07 mag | 8.78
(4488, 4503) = 0.02 mag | 12.7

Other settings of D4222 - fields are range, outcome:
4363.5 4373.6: 11.7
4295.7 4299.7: 8.98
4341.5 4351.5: 11.1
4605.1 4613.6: 14.3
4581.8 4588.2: 14.1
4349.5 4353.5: 10.8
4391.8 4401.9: 11.5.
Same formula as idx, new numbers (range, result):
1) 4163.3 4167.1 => 10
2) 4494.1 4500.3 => 12.6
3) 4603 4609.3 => 13.8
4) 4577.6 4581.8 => 13.9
